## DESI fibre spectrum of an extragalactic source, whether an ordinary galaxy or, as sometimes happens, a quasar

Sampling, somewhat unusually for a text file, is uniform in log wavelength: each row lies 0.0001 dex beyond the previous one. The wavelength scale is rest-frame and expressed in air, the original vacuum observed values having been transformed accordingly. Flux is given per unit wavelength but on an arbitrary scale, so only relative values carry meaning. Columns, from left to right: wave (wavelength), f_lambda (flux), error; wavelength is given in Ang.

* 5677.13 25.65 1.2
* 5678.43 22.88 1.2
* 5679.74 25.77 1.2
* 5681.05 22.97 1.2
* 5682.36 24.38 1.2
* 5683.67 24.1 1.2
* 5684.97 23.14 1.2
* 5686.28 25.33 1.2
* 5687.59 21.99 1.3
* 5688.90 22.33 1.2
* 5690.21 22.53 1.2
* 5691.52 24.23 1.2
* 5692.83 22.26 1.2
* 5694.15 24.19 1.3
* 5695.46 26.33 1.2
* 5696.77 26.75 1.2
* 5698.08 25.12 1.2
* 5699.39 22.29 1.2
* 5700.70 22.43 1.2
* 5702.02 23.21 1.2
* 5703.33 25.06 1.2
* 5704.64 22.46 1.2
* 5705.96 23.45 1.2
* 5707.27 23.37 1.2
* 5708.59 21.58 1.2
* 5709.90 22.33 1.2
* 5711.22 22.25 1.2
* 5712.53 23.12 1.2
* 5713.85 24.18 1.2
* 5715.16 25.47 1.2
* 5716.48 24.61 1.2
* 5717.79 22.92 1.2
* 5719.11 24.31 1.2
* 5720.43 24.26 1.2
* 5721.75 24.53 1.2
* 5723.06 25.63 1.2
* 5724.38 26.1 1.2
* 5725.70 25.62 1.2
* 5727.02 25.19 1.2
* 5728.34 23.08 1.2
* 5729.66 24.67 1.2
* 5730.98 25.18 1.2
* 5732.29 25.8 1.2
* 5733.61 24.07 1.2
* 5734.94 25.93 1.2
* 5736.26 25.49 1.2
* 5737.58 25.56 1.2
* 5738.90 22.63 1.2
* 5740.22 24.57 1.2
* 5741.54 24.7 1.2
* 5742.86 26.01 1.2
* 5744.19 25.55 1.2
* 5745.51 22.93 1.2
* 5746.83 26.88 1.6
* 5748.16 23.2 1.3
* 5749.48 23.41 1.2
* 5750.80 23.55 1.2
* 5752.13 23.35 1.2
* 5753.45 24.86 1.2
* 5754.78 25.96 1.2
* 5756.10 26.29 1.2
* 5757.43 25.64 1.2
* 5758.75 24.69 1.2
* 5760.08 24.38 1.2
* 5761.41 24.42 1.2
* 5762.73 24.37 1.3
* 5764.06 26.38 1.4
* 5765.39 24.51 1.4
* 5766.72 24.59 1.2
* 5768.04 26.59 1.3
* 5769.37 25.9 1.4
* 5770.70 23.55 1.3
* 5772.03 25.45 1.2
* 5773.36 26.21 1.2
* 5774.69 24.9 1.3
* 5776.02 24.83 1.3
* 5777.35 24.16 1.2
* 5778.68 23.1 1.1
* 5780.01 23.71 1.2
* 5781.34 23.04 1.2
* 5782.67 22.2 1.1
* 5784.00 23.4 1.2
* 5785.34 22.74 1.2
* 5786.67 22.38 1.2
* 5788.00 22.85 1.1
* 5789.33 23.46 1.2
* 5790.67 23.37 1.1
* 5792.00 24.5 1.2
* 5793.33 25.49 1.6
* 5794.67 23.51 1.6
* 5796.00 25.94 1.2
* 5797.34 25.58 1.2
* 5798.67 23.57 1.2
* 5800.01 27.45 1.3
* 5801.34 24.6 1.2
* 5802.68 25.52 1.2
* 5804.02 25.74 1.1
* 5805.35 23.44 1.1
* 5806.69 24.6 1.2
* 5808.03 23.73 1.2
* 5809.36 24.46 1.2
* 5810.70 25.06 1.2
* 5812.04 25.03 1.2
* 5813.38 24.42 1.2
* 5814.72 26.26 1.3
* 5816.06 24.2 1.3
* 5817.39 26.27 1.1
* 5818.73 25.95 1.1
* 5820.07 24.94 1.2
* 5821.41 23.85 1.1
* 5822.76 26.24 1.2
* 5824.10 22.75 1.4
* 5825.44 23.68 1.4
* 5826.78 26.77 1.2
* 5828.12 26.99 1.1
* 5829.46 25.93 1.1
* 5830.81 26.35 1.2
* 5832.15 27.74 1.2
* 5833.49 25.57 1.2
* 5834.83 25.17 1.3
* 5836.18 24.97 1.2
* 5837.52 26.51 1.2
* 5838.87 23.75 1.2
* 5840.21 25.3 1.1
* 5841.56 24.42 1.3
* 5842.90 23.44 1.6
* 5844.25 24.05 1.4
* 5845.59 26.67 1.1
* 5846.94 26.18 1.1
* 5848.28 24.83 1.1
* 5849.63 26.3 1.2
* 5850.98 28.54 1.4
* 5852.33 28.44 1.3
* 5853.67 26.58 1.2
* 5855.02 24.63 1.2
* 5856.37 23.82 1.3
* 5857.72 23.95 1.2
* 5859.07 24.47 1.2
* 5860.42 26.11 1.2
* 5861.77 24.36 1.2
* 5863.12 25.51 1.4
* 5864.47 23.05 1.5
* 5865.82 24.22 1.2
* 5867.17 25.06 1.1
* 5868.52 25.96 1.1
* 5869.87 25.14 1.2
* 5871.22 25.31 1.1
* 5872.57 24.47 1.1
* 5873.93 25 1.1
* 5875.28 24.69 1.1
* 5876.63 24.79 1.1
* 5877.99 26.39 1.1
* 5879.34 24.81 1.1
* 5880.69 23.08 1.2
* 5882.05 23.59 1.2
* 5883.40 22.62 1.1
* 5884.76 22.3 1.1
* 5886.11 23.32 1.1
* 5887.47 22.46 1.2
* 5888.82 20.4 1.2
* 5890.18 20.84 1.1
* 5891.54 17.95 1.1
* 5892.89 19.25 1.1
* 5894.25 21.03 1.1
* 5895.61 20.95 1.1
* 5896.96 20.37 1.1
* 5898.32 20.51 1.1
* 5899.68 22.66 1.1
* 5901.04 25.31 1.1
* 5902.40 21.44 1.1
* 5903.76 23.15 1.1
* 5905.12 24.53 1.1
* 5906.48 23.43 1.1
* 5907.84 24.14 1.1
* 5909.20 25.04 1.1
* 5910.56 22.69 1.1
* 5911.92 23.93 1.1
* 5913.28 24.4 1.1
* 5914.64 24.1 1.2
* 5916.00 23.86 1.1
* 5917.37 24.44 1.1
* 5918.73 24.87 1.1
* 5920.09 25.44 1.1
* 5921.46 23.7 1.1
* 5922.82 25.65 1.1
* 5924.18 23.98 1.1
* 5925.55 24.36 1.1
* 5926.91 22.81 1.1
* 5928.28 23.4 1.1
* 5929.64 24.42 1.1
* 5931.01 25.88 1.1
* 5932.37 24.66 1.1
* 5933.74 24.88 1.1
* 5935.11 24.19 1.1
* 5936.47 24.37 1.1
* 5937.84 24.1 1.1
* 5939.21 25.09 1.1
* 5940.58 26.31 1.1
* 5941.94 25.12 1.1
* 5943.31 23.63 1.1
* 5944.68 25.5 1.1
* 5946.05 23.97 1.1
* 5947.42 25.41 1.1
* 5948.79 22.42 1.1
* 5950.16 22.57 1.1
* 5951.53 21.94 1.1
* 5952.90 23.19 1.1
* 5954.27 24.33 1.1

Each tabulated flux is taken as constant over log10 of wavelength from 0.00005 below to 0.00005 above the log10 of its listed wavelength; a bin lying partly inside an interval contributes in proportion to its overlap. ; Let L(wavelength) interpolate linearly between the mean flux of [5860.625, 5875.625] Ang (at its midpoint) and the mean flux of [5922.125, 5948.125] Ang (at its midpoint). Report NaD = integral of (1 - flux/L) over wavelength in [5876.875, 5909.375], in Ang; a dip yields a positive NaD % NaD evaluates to 3.0 Ang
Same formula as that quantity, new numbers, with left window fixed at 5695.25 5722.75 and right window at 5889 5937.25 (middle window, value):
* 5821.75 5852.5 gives -2.8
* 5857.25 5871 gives -0.8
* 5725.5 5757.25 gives -1.4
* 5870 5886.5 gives -0.6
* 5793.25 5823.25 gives -1.9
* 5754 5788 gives -1.2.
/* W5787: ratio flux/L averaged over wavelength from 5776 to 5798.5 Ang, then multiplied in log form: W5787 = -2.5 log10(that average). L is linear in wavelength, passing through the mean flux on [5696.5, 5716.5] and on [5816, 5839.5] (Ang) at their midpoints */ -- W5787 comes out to 0.05 mag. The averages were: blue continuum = 23.5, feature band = 23.7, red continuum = 25.5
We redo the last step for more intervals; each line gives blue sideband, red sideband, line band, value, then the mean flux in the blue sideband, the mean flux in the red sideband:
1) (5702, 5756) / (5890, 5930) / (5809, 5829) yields -0.06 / 24.4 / 23.1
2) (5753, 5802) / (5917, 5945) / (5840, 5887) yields -0.01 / 24.6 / 24.6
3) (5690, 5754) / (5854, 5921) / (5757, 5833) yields -0.04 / 24.2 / 23.6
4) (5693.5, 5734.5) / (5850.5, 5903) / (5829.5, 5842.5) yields -0.08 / 24.2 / 23.7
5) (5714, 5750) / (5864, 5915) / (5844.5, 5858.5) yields -0.10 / 24.8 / 23.2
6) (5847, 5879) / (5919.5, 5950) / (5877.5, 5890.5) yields 0.09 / 25.3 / 24.5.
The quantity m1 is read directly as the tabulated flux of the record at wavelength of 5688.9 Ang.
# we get 22.33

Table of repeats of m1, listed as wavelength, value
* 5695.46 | 26.33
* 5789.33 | 23.46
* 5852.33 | 28.44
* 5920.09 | 25.44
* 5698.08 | 25.12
